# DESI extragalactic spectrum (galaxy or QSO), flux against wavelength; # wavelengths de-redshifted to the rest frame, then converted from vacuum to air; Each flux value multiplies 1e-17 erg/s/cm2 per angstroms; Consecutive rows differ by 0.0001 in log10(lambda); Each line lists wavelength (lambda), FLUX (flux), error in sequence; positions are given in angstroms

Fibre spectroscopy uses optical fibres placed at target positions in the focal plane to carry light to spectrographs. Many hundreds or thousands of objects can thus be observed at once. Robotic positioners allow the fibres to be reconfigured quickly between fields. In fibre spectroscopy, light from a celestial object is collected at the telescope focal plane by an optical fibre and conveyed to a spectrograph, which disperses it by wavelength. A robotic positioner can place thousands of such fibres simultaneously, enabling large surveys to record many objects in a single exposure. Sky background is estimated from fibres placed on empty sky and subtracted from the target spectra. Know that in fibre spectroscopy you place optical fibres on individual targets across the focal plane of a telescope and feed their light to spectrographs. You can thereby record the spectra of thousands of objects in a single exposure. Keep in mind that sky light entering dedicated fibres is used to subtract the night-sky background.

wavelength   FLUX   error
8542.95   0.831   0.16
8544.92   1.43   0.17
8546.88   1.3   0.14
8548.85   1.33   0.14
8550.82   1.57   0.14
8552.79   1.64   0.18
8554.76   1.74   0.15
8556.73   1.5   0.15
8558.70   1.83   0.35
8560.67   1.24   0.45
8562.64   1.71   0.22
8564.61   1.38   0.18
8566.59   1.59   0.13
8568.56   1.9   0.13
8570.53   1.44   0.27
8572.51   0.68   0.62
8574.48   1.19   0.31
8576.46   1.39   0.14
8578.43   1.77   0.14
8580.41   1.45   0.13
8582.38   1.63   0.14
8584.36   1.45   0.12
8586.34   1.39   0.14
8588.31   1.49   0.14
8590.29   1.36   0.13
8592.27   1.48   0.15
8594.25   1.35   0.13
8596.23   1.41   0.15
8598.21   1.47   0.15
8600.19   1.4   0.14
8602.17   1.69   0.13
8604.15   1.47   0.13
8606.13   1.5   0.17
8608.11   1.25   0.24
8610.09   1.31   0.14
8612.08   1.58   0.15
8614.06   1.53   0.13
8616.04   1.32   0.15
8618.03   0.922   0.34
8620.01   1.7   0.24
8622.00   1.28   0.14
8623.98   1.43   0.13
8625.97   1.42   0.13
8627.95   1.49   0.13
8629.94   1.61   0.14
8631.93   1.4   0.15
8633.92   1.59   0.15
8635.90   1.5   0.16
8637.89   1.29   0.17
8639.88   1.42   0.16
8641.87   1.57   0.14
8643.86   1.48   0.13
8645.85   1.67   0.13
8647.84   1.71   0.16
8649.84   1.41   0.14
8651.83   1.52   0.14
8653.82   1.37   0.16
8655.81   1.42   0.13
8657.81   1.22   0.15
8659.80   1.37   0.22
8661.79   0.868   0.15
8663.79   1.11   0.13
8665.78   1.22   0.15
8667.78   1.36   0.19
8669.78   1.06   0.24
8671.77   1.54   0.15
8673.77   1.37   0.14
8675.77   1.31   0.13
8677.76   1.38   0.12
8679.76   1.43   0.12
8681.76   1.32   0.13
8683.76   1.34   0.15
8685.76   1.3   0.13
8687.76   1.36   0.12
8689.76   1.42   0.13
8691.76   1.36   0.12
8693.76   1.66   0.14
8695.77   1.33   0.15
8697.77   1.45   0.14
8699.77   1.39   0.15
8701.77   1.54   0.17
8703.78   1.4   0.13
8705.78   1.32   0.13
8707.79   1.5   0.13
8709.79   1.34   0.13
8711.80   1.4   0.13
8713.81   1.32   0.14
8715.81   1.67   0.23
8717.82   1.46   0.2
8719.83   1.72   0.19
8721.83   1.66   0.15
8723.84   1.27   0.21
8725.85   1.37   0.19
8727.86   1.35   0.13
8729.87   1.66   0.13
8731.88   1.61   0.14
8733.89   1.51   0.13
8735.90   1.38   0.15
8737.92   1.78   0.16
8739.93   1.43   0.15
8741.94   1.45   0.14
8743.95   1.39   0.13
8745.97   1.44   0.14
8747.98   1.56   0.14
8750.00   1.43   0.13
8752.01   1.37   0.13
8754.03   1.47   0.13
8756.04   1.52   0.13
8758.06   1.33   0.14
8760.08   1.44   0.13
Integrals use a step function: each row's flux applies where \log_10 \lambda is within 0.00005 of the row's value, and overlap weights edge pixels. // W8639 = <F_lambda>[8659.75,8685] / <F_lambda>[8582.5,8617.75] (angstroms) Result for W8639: 0.89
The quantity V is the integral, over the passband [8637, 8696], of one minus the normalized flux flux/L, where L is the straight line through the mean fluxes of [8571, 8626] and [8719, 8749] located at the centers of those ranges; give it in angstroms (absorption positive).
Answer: 3.3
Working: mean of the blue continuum 1.4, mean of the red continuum 1.5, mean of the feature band 1.37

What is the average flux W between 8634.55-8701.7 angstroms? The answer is 1.38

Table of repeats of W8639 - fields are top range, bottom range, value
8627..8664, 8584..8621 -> 1.00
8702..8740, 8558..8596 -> 1.02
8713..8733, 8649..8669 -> 1.18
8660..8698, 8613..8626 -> 0.97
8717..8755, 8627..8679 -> 1.07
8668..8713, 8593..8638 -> 0.97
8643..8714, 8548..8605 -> 0.93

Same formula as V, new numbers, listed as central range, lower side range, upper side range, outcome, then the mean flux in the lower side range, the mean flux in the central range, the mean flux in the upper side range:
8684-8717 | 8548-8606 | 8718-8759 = 1.40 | 1.48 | 1.42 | 1.48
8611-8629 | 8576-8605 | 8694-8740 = 0.88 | 1.48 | 1.41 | 1.48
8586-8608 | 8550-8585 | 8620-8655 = 0.71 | 1.51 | 1.45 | 1.49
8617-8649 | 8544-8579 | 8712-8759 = 0.26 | 1.48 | 1.47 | 1.48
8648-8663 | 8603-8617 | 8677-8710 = 0.89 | 1.43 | 1.33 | 1.4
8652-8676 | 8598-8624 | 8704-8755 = 2.77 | 1.42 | 1.28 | 1.47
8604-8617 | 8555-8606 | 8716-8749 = 0.51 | 1.47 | 1.42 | 1.51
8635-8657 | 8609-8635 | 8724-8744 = -0.66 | 1.43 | 1.48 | 1.49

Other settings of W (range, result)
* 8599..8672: 1.4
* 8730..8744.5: 1.52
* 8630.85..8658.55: 1.47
